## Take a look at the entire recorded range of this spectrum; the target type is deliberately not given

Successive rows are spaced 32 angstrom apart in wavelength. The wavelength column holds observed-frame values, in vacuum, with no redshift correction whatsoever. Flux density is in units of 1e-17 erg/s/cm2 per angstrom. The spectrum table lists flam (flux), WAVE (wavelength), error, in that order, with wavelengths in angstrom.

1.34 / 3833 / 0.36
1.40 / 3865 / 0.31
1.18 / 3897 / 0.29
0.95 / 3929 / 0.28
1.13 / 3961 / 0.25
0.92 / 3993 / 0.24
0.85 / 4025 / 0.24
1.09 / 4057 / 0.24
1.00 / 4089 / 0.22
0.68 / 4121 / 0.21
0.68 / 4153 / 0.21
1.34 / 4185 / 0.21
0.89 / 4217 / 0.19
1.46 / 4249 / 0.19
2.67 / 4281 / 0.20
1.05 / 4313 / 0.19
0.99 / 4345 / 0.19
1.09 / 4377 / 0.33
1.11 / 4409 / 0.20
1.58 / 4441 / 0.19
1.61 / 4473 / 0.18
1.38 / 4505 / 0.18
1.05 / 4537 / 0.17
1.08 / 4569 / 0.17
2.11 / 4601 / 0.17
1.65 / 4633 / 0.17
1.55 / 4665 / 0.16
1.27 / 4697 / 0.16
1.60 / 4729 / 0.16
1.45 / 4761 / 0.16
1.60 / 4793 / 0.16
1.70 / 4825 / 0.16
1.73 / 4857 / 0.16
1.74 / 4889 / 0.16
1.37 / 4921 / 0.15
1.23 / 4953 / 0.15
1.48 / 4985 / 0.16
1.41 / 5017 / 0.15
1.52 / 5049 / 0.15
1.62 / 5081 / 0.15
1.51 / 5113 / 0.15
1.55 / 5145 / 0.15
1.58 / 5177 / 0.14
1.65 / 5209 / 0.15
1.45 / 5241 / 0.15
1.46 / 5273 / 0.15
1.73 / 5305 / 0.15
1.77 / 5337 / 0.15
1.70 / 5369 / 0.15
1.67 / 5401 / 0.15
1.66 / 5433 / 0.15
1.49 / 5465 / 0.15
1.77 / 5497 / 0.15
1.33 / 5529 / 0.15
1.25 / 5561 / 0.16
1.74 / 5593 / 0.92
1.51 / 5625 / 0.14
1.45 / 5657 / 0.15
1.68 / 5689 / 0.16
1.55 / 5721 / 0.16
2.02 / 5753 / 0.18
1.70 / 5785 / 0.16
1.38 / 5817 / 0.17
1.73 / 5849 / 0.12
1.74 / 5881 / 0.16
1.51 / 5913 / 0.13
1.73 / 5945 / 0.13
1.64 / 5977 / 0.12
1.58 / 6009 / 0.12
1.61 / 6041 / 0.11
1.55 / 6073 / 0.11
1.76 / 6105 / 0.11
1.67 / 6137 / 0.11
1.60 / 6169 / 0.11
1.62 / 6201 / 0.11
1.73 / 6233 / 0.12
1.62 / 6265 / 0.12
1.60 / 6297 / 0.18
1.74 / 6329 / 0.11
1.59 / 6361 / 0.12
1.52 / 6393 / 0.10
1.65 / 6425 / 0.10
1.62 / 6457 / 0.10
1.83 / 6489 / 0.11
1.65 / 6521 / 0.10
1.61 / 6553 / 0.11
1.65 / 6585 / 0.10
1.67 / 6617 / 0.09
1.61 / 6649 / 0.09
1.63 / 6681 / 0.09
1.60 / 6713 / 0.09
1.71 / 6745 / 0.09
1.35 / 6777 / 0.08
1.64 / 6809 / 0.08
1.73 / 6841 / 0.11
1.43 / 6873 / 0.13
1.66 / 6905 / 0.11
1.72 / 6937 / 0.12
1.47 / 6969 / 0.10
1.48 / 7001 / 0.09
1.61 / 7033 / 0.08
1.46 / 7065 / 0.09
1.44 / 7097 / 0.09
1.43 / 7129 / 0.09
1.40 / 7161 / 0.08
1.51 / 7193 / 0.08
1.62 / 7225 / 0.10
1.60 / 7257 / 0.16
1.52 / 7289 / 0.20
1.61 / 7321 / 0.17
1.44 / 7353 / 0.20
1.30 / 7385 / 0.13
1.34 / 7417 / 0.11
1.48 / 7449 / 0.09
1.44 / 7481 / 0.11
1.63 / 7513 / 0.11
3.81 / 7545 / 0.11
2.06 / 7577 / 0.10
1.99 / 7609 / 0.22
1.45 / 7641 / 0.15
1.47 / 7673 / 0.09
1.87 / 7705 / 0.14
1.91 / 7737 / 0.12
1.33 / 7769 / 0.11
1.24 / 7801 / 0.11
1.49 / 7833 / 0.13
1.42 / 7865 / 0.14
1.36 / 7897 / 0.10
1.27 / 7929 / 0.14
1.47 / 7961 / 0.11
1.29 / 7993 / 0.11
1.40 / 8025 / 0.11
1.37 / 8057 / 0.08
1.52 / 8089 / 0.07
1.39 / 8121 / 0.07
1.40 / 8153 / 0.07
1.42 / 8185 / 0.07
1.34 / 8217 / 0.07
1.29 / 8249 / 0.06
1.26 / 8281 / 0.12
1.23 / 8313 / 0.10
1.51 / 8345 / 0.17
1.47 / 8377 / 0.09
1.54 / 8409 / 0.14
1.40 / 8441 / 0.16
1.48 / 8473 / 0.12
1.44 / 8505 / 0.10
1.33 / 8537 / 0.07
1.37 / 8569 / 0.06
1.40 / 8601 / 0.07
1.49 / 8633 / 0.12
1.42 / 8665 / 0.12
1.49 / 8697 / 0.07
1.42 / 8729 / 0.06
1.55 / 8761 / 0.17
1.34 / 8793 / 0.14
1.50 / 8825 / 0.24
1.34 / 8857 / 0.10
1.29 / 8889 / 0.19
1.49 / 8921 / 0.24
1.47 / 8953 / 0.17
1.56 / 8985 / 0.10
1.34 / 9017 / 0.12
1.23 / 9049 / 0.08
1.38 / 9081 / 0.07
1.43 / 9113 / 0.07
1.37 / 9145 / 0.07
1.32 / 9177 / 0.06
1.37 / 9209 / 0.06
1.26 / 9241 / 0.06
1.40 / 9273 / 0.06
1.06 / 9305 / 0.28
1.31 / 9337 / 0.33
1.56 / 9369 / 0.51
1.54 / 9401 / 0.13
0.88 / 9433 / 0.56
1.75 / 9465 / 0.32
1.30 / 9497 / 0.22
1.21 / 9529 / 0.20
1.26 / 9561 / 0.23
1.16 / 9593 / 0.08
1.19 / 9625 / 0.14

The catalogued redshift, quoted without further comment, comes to 0.15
